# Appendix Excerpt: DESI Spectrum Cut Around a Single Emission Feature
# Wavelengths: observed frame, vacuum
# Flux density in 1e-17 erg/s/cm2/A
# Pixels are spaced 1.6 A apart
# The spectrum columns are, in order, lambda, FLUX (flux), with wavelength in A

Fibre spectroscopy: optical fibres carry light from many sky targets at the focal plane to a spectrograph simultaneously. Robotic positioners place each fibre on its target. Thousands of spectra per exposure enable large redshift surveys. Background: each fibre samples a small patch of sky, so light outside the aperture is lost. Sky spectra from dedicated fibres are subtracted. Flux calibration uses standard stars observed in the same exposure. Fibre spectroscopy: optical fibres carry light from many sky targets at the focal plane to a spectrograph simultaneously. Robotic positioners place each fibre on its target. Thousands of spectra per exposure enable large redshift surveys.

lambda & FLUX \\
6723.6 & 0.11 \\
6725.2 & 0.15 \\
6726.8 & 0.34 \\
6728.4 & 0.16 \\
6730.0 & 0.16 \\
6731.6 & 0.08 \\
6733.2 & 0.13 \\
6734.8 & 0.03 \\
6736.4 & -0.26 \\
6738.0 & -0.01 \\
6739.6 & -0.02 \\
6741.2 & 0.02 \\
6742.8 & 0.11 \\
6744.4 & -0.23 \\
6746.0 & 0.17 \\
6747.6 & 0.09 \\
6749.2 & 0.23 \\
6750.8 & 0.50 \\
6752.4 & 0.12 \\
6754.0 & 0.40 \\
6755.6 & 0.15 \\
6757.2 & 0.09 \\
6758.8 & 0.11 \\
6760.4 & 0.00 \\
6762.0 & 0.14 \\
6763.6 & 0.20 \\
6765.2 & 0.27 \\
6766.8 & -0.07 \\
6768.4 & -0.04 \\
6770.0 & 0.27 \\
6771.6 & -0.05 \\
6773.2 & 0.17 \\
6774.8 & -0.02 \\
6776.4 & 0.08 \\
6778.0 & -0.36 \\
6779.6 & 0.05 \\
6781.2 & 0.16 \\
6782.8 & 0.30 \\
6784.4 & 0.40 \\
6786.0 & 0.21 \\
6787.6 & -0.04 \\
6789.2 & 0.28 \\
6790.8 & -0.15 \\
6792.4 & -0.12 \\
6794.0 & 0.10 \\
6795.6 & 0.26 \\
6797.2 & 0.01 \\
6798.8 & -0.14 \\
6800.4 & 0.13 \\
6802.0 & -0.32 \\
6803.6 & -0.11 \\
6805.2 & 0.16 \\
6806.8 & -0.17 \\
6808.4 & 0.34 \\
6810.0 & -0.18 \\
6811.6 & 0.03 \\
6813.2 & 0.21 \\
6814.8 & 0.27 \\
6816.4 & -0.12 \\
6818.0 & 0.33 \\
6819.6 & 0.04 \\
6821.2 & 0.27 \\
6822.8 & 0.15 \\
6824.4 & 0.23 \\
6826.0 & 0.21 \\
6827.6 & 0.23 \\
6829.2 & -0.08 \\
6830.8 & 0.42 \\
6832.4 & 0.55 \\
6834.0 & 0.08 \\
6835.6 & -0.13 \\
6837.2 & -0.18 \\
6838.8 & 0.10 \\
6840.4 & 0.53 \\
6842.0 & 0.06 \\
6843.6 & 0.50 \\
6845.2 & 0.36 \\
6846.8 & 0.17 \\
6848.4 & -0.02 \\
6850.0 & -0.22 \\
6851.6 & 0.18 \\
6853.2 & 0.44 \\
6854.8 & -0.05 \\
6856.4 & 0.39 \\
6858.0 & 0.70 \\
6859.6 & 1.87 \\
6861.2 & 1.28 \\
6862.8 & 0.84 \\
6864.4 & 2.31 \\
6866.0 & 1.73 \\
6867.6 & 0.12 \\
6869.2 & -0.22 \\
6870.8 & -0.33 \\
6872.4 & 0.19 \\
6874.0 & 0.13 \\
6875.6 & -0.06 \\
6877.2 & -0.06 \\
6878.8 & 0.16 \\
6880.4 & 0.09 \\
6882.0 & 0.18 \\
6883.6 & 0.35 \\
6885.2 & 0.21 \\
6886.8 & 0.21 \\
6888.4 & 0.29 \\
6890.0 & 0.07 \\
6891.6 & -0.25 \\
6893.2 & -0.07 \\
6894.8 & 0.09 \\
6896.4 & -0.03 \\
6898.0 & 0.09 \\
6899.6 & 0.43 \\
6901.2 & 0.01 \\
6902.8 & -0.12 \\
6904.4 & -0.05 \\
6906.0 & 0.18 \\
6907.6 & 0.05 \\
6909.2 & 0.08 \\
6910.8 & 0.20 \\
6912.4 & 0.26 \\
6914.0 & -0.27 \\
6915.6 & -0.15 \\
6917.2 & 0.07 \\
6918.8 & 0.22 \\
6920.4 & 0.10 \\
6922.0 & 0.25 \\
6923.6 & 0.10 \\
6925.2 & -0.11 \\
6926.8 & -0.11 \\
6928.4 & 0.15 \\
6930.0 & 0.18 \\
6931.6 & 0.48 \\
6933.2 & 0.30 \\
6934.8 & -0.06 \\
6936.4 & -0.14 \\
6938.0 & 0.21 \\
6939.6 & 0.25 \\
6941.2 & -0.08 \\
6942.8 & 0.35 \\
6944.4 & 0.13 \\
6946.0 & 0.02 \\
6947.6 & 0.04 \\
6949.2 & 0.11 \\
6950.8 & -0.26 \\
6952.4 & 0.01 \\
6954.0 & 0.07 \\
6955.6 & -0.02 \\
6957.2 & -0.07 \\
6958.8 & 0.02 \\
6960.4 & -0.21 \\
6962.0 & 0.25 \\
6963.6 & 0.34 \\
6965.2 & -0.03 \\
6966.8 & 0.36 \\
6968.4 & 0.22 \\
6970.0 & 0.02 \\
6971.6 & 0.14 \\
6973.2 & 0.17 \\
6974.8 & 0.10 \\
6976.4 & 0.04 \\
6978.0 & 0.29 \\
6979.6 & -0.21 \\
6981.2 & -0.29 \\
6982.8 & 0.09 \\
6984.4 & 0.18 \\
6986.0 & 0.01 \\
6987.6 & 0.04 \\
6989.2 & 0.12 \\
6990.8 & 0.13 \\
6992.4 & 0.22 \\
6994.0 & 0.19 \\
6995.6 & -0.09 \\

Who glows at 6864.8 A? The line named [O II] 3727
